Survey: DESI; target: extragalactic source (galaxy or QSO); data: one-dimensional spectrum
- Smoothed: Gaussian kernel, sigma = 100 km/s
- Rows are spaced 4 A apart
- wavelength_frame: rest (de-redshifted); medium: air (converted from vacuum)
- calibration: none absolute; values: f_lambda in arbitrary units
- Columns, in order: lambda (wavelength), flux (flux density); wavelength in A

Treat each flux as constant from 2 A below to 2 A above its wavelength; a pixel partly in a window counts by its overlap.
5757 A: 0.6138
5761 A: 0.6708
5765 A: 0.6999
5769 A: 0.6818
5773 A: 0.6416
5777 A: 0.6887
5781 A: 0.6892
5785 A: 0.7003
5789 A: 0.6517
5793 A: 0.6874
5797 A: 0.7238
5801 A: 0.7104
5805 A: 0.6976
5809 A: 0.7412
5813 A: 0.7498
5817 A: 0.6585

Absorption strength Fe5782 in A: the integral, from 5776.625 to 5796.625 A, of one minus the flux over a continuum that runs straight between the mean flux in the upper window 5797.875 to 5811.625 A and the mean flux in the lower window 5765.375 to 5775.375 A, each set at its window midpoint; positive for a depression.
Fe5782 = 0.17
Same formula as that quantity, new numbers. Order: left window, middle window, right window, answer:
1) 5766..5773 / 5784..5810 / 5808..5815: 0.74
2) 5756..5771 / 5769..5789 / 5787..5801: 0.10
